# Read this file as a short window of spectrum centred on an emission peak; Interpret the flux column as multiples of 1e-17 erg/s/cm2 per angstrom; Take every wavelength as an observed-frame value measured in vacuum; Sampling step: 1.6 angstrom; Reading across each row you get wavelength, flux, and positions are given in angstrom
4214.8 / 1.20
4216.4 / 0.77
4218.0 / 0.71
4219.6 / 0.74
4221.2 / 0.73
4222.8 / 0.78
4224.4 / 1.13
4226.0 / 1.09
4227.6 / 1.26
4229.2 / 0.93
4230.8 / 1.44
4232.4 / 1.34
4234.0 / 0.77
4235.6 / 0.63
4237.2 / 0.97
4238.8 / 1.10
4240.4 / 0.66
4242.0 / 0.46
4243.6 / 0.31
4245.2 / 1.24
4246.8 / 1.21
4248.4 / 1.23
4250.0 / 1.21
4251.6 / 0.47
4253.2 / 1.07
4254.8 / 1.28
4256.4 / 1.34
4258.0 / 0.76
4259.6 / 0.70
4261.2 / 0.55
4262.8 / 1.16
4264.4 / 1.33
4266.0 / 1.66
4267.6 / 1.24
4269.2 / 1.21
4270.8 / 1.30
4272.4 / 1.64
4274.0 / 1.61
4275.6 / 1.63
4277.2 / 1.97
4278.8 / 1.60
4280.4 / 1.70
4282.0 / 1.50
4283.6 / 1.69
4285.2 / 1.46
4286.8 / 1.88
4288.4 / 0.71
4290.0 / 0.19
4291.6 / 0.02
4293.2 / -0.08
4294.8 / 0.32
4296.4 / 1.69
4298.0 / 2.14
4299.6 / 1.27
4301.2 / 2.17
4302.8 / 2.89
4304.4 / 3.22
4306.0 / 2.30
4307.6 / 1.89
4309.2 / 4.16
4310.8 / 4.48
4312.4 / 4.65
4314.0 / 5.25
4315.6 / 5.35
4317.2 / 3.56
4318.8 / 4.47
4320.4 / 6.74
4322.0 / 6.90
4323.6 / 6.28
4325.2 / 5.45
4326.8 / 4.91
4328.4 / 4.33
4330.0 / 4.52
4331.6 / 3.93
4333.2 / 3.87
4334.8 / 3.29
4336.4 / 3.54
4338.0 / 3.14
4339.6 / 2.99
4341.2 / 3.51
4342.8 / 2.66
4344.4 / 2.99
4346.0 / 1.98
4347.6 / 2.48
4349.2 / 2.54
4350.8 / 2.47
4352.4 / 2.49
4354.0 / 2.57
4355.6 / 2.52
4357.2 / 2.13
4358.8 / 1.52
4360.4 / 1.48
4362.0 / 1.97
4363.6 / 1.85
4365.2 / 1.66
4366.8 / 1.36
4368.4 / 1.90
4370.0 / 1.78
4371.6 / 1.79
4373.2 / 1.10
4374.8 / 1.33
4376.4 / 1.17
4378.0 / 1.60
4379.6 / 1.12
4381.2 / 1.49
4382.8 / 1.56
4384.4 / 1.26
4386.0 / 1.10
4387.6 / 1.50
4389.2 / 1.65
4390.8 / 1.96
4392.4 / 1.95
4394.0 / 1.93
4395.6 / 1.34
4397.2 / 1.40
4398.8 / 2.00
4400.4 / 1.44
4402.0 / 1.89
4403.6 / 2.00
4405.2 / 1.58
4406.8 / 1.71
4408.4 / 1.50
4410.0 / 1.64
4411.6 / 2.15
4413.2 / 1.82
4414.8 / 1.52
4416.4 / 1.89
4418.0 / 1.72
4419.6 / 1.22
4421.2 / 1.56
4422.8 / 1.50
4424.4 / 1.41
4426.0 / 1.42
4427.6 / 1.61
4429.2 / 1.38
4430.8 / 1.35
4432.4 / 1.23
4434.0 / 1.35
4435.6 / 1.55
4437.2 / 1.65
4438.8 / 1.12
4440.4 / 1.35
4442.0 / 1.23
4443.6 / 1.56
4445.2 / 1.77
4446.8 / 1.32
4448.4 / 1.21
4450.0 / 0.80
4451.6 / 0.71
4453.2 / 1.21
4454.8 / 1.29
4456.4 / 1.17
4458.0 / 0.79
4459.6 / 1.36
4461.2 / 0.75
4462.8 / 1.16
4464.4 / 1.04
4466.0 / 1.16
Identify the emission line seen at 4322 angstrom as Lyman alpha 1216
